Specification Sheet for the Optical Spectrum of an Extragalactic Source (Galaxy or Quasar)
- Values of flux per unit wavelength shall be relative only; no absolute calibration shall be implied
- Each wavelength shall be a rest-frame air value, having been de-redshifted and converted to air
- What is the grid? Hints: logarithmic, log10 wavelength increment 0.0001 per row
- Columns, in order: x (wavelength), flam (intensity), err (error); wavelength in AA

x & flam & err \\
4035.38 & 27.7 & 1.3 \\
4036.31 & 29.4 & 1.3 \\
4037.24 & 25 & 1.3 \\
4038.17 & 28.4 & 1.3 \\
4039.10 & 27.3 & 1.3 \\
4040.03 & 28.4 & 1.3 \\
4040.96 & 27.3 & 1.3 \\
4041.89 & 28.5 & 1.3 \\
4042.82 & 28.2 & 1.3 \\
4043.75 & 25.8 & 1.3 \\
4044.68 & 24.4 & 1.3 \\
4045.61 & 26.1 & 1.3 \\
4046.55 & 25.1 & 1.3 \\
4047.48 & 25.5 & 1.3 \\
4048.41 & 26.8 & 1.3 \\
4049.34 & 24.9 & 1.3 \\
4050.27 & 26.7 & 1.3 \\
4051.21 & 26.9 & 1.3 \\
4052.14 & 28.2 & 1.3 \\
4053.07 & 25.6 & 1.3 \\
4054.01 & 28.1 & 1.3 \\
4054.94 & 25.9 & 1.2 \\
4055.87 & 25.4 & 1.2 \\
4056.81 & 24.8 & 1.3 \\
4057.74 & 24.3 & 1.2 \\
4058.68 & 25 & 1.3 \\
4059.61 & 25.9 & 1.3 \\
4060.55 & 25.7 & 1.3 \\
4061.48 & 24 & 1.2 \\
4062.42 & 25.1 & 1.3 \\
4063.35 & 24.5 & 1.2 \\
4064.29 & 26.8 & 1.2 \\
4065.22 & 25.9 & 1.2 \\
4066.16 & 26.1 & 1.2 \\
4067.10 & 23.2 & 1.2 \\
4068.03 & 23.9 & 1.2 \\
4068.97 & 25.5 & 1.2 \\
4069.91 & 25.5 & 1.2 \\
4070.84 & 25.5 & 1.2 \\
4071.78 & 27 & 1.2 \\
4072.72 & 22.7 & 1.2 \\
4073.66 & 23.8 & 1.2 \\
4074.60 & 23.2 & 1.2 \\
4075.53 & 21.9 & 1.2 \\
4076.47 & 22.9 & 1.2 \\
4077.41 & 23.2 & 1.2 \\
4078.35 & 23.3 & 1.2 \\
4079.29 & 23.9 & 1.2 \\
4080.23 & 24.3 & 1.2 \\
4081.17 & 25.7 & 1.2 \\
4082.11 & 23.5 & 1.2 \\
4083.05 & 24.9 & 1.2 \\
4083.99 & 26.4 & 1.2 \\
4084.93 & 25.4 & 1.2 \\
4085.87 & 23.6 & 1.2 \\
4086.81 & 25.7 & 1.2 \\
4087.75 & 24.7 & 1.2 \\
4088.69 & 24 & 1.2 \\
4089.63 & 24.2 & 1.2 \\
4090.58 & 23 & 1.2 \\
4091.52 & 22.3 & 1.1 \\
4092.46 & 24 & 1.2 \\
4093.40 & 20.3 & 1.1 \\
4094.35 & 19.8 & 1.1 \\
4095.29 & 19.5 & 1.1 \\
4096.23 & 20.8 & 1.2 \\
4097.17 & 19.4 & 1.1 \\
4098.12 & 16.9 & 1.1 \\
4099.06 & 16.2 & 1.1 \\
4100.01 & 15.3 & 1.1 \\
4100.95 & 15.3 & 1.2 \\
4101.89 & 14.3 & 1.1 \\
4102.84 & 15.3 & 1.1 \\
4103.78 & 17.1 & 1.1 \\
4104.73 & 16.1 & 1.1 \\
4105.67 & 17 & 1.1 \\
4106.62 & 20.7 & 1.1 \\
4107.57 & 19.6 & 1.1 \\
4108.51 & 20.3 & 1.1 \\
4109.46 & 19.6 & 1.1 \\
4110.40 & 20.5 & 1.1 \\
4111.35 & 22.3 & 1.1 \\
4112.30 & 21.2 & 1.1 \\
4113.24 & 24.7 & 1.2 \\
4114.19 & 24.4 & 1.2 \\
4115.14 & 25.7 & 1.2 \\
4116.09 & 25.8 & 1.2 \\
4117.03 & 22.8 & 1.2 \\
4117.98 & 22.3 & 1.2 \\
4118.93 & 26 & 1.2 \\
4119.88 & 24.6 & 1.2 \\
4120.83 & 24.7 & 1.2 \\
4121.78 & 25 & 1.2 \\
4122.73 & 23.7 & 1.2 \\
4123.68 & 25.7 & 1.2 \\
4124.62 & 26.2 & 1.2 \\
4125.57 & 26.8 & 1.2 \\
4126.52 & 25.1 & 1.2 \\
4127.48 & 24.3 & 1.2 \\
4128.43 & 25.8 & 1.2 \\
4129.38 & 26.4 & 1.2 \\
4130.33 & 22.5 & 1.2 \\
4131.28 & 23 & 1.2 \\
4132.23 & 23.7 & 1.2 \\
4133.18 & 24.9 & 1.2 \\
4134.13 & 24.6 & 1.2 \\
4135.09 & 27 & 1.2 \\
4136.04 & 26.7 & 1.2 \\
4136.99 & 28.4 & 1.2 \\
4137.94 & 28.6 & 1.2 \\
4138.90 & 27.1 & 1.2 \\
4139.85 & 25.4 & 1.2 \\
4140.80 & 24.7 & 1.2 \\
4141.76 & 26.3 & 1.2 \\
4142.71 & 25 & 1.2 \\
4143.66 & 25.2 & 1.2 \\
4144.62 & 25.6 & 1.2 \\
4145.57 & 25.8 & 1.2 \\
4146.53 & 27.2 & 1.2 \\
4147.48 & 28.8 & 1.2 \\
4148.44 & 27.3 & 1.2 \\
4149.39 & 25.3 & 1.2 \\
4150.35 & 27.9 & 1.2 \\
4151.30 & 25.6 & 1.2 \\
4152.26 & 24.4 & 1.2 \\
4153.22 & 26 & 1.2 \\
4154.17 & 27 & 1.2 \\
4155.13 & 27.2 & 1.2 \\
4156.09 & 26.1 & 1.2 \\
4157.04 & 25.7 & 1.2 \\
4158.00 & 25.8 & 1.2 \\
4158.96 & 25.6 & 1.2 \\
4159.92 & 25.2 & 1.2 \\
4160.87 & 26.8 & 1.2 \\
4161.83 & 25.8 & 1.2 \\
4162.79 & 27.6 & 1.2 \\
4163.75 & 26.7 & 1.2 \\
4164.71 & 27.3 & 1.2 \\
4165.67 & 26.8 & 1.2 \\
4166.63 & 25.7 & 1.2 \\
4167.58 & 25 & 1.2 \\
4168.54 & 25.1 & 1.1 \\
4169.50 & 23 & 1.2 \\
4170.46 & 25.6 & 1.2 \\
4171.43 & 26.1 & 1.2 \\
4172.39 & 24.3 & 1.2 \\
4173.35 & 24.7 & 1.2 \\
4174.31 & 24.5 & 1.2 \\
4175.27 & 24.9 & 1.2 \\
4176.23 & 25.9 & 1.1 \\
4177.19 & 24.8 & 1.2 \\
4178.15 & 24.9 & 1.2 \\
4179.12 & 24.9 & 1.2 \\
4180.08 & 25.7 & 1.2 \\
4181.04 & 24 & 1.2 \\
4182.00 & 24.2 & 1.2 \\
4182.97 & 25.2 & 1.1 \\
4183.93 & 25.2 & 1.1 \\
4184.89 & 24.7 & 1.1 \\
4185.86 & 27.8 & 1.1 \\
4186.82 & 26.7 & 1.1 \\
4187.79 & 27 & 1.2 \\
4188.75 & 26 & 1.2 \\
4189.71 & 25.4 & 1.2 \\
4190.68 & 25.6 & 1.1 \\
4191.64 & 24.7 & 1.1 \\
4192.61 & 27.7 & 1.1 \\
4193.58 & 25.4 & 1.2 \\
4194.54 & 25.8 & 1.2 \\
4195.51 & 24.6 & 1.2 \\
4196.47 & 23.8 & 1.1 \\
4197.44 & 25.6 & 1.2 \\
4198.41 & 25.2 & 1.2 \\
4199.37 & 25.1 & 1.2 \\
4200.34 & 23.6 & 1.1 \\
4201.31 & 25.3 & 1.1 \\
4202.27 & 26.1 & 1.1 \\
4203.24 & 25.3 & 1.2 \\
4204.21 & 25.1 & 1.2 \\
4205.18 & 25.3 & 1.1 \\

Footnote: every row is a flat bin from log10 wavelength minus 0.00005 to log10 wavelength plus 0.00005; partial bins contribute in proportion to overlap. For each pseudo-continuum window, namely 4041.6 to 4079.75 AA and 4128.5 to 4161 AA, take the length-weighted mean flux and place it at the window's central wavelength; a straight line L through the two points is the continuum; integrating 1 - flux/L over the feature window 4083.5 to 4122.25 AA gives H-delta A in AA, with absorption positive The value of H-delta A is 6.4 AA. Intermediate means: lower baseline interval 25.2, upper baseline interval 26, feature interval 21.4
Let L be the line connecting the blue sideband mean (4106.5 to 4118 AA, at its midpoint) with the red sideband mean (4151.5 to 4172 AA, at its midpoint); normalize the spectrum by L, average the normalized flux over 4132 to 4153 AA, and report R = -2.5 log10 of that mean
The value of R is -0.07 mag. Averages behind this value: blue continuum 22.4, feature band 26.2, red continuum 25.9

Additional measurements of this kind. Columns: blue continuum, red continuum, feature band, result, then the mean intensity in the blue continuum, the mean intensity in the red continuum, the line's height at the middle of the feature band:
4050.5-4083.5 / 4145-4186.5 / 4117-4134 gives 0.03 mag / 24.9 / 25.8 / 25.4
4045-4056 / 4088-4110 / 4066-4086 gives -0.08 mag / 26.3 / 19.2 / 22.6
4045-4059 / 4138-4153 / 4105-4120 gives 0.17 mag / 25.9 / 26.2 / 26.1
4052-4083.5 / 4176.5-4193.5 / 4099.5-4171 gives 0.04 mag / 24.8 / 25.6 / 25.2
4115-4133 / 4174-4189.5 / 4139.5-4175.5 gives -0.03 mag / 24.7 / 25.4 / 25.1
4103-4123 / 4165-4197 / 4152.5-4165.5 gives -0.09 mag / 22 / 25.3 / 24.3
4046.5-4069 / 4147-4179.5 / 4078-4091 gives 0.05 mag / 25.6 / 25.8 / 25.7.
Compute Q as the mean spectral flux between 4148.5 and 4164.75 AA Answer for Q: 26.2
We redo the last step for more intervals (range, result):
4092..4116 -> 19.6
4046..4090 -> 25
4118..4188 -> 25.7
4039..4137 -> 23.8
